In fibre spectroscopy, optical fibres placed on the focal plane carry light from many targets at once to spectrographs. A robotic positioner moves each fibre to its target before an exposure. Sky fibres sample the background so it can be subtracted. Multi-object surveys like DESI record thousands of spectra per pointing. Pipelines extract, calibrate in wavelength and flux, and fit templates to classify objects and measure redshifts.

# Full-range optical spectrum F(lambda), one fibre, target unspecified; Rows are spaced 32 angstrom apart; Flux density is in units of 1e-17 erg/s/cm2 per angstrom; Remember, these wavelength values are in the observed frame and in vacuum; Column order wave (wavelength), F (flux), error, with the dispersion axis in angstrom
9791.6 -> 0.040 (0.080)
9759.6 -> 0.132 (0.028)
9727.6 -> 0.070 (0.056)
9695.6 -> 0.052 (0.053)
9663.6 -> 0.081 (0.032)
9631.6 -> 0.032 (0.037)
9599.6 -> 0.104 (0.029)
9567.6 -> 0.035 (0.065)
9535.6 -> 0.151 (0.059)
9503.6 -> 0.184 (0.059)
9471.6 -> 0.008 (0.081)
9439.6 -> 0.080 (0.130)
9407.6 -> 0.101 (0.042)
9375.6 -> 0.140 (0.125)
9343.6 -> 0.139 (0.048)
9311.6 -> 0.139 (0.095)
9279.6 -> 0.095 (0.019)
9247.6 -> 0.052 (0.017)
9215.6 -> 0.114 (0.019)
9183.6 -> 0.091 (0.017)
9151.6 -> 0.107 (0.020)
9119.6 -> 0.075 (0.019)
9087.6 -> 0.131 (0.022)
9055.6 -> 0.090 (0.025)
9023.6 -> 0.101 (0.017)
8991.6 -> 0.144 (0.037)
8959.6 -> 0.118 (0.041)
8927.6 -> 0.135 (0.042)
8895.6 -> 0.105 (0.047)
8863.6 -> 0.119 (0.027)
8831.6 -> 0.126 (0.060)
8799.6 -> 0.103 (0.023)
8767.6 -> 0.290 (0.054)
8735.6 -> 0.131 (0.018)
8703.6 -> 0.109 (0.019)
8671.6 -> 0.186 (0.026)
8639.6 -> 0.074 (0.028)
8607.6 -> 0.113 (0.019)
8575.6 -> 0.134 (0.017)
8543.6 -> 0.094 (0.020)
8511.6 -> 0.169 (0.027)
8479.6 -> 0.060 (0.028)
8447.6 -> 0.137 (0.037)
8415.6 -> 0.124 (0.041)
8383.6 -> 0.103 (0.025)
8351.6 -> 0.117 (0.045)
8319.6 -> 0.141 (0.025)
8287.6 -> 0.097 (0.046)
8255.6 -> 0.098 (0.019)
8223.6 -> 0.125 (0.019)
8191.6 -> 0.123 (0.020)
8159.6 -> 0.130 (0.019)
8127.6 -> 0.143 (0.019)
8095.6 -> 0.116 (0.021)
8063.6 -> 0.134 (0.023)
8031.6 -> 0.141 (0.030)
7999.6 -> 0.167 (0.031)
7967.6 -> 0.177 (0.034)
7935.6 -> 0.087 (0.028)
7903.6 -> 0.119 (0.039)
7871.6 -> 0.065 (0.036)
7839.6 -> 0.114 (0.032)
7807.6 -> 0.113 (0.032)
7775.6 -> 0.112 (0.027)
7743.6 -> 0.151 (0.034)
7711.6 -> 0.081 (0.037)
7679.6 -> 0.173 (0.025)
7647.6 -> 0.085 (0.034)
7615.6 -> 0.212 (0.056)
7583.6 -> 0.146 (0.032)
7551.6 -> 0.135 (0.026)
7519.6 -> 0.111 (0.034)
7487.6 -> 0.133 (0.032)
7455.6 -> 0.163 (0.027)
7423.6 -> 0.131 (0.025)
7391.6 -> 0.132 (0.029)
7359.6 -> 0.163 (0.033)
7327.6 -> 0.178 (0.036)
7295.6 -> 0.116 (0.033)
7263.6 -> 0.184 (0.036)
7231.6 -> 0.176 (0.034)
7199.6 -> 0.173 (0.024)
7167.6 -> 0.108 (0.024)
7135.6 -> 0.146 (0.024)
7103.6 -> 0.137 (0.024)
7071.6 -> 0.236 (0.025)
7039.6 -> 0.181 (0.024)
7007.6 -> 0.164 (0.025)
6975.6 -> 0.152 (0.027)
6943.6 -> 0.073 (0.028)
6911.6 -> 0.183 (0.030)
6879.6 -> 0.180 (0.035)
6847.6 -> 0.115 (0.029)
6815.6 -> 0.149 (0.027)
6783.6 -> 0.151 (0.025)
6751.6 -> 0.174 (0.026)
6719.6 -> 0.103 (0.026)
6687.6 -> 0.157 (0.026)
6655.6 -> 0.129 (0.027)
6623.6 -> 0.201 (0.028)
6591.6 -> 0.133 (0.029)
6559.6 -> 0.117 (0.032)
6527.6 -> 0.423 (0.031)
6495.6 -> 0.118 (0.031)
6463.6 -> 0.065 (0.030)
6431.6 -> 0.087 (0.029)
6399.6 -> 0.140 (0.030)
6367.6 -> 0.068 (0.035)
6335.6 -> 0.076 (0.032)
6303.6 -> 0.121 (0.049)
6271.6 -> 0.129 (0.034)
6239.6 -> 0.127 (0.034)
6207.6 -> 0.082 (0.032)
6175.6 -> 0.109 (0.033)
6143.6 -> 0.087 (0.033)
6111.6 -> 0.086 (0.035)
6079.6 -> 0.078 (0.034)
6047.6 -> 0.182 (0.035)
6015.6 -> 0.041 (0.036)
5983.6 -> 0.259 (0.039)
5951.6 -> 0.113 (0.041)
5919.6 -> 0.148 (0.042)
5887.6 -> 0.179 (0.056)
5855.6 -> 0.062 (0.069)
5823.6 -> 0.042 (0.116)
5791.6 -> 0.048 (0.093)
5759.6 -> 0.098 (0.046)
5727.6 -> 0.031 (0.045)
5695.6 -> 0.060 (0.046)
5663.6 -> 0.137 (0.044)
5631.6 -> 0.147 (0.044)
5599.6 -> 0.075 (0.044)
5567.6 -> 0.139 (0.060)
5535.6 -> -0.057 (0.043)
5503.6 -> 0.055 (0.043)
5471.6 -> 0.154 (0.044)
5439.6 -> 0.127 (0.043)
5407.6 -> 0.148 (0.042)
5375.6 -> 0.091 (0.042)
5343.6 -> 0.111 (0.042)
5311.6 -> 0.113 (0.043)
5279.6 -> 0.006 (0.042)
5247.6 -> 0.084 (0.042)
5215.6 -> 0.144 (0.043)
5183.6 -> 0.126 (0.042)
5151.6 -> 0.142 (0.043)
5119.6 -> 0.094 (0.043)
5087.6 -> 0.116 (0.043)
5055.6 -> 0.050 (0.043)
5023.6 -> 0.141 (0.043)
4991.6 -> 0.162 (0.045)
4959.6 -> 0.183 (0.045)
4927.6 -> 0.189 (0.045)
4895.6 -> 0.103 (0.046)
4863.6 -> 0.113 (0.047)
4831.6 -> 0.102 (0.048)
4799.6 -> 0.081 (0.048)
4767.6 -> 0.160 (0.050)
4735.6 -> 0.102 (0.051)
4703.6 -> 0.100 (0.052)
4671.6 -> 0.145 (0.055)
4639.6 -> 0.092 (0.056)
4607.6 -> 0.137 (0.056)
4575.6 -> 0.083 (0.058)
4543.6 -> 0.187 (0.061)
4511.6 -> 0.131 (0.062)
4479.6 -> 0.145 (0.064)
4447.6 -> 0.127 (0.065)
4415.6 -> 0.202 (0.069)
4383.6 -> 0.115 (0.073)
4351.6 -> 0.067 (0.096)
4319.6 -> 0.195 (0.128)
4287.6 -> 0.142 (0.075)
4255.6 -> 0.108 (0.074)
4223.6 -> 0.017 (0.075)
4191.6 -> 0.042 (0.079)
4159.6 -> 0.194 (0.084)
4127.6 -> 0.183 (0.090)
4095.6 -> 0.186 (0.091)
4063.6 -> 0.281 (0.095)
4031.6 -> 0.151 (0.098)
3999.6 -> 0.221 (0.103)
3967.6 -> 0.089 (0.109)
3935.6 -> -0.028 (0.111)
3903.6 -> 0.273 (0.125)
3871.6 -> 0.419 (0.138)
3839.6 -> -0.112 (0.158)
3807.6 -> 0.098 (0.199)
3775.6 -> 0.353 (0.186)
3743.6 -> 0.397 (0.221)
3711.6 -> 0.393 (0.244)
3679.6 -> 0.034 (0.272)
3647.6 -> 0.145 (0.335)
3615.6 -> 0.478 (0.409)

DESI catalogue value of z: 0.748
